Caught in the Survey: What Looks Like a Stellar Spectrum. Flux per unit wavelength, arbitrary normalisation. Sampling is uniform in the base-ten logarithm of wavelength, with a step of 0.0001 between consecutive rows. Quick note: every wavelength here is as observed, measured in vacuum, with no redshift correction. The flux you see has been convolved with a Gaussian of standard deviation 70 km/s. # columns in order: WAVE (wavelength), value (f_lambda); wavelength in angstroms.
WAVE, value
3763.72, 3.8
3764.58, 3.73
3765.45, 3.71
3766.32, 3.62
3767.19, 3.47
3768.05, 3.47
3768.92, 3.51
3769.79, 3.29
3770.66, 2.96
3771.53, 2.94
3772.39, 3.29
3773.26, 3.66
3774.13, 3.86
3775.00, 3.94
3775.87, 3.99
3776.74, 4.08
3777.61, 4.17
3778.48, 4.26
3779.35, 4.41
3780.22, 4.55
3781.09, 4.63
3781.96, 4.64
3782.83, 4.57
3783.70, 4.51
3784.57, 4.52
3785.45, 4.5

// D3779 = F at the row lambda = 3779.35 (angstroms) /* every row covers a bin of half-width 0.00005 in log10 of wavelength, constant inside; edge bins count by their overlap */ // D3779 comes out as 4.41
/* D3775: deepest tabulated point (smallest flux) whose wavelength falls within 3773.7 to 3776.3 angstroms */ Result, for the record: 3.86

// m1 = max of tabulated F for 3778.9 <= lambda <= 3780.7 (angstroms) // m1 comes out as 4.55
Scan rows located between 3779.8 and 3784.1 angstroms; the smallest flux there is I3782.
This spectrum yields 4.51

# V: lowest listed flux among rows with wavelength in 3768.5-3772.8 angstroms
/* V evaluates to 2.94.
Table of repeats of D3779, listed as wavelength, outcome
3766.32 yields 3.62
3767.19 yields 3.47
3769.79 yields 3.29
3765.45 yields 3.71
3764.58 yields 3.73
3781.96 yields 4.64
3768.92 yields 3.51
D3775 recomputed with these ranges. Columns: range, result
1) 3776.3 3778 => 4.08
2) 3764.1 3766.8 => 3.62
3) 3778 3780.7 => 4.26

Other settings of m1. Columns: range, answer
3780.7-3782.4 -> 4.64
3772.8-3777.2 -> 4.08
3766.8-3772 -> 3.51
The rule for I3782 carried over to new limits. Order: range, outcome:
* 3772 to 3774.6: 3.29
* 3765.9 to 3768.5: 3.47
